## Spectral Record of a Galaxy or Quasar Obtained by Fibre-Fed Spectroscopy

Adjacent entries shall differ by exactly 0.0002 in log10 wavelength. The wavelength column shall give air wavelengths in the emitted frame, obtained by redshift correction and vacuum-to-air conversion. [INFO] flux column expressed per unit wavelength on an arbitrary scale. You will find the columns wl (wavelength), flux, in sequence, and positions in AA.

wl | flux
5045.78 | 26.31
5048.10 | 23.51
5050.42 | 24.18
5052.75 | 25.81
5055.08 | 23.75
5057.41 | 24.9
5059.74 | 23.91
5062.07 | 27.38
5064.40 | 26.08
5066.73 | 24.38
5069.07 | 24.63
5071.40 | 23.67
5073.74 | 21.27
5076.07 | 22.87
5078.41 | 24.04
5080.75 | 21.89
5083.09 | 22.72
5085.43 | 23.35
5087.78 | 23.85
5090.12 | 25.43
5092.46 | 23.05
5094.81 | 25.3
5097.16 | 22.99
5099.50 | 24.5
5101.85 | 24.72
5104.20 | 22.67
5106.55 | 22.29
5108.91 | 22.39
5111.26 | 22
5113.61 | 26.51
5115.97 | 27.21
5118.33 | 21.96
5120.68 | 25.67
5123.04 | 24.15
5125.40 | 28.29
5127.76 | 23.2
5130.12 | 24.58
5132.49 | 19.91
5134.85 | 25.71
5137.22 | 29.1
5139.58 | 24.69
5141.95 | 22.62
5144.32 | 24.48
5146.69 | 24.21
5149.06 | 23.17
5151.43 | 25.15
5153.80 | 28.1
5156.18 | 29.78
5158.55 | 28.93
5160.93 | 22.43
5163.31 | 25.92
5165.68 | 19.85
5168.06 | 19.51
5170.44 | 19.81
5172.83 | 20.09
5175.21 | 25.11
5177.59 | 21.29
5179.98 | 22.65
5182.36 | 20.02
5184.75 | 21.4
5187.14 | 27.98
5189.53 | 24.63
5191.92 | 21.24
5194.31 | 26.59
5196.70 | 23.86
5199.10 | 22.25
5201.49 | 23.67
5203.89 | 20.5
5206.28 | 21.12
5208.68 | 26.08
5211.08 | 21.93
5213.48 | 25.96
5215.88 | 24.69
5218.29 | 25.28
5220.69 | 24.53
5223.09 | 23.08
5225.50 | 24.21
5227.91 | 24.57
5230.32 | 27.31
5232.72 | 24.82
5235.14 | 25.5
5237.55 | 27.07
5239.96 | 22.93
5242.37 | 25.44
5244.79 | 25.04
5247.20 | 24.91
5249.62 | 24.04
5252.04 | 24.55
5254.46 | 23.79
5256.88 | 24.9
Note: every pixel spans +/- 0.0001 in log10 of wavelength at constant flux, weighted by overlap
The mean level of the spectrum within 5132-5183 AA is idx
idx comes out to 23.8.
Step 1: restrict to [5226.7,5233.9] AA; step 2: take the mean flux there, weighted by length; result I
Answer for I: 25.6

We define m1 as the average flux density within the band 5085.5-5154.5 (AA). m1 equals 24.4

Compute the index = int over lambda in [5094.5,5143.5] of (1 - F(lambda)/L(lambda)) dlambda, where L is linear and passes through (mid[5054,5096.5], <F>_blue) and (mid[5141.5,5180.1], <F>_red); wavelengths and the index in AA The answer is -0.8 AA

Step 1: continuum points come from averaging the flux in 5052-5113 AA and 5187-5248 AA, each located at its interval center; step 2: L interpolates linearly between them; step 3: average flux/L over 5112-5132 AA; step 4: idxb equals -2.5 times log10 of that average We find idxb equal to -0.04 mag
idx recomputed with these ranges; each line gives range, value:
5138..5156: 25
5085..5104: 24.1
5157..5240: 23.7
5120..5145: 24.7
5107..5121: 24.1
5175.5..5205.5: 23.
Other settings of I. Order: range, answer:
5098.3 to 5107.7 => 23.6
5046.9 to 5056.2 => 24.3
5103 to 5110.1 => 22.4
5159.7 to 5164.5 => 24.2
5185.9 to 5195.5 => 25.1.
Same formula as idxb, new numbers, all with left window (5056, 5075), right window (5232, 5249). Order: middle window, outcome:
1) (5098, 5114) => 0.054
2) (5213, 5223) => 0.007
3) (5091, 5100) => 0.028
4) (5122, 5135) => 0.023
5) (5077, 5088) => 0.068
